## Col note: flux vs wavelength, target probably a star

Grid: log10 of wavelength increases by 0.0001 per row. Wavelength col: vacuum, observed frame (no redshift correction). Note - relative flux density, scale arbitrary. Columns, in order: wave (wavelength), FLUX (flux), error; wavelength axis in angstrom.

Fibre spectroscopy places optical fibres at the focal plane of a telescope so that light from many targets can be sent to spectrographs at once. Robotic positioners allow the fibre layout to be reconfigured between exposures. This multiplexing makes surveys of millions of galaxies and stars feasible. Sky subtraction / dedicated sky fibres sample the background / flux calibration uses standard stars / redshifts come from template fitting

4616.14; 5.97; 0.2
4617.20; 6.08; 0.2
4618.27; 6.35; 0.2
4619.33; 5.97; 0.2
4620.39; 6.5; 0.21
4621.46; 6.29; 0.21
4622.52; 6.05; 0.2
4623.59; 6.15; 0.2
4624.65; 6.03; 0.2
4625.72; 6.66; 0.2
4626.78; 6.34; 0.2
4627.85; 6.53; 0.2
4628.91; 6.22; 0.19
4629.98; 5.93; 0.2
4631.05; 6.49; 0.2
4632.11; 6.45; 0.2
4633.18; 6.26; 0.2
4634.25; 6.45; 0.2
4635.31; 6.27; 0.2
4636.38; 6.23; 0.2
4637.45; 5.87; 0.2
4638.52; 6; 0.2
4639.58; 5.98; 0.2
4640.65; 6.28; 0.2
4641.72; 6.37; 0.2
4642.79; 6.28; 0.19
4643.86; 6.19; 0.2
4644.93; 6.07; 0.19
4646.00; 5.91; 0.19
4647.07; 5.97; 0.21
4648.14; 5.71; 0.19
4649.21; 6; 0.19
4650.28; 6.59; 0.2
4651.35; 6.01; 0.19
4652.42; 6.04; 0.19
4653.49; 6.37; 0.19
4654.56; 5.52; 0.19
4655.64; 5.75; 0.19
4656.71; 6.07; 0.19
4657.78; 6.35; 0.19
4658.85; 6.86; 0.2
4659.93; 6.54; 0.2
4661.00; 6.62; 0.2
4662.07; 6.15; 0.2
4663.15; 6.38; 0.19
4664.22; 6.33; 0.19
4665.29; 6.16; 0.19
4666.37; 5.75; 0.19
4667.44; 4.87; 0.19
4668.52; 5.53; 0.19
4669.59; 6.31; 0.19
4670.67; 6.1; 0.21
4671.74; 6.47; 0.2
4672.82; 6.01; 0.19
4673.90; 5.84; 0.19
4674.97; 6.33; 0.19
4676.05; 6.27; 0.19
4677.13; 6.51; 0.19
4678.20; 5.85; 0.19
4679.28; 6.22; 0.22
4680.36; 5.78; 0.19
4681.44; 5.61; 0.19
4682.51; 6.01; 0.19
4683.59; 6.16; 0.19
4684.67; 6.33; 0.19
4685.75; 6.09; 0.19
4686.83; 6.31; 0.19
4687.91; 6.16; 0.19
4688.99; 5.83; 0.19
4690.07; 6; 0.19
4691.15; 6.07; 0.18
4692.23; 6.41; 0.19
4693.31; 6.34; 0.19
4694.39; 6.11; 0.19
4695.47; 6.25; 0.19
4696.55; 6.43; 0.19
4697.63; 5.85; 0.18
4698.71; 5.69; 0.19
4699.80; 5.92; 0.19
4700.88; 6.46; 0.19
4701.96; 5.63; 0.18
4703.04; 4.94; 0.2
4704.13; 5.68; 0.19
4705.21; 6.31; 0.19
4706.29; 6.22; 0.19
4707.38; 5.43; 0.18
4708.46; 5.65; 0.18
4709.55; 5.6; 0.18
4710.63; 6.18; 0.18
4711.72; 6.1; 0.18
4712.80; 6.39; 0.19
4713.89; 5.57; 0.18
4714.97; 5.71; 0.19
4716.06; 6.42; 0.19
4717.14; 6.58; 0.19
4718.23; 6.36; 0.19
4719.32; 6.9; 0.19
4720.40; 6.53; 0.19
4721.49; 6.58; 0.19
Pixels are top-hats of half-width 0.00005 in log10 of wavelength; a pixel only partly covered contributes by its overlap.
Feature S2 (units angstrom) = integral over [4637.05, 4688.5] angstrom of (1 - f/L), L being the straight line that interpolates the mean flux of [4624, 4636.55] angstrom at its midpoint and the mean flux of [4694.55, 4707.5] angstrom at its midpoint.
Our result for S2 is 0.3 angstrom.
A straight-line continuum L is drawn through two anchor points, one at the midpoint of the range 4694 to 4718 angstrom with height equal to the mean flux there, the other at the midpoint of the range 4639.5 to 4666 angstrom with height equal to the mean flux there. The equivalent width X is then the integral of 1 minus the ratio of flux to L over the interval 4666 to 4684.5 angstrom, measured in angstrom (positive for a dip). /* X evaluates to 0.3 angstrom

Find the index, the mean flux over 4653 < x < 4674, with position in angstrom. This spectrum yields 6.1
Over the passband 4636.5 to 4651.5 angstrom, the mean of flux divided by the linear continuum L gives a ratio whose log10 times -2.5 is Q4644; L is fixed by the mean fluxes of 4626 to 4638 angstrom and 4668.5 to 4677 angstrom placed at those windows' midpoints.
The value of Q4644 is 0.027 mag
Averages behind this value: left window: 6.28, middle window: 6.09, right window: 6.16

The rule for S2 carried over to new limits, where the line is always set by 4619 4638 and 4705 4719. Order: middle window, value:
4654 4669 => 0.3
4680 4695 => 0.0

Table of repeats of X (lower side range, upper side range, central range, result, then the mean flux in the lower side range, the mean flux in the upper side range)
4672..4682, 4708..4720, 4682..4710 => 0.5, 6.06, 6.14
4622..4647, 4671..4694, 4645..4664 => 0.0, 6.21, 6.12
